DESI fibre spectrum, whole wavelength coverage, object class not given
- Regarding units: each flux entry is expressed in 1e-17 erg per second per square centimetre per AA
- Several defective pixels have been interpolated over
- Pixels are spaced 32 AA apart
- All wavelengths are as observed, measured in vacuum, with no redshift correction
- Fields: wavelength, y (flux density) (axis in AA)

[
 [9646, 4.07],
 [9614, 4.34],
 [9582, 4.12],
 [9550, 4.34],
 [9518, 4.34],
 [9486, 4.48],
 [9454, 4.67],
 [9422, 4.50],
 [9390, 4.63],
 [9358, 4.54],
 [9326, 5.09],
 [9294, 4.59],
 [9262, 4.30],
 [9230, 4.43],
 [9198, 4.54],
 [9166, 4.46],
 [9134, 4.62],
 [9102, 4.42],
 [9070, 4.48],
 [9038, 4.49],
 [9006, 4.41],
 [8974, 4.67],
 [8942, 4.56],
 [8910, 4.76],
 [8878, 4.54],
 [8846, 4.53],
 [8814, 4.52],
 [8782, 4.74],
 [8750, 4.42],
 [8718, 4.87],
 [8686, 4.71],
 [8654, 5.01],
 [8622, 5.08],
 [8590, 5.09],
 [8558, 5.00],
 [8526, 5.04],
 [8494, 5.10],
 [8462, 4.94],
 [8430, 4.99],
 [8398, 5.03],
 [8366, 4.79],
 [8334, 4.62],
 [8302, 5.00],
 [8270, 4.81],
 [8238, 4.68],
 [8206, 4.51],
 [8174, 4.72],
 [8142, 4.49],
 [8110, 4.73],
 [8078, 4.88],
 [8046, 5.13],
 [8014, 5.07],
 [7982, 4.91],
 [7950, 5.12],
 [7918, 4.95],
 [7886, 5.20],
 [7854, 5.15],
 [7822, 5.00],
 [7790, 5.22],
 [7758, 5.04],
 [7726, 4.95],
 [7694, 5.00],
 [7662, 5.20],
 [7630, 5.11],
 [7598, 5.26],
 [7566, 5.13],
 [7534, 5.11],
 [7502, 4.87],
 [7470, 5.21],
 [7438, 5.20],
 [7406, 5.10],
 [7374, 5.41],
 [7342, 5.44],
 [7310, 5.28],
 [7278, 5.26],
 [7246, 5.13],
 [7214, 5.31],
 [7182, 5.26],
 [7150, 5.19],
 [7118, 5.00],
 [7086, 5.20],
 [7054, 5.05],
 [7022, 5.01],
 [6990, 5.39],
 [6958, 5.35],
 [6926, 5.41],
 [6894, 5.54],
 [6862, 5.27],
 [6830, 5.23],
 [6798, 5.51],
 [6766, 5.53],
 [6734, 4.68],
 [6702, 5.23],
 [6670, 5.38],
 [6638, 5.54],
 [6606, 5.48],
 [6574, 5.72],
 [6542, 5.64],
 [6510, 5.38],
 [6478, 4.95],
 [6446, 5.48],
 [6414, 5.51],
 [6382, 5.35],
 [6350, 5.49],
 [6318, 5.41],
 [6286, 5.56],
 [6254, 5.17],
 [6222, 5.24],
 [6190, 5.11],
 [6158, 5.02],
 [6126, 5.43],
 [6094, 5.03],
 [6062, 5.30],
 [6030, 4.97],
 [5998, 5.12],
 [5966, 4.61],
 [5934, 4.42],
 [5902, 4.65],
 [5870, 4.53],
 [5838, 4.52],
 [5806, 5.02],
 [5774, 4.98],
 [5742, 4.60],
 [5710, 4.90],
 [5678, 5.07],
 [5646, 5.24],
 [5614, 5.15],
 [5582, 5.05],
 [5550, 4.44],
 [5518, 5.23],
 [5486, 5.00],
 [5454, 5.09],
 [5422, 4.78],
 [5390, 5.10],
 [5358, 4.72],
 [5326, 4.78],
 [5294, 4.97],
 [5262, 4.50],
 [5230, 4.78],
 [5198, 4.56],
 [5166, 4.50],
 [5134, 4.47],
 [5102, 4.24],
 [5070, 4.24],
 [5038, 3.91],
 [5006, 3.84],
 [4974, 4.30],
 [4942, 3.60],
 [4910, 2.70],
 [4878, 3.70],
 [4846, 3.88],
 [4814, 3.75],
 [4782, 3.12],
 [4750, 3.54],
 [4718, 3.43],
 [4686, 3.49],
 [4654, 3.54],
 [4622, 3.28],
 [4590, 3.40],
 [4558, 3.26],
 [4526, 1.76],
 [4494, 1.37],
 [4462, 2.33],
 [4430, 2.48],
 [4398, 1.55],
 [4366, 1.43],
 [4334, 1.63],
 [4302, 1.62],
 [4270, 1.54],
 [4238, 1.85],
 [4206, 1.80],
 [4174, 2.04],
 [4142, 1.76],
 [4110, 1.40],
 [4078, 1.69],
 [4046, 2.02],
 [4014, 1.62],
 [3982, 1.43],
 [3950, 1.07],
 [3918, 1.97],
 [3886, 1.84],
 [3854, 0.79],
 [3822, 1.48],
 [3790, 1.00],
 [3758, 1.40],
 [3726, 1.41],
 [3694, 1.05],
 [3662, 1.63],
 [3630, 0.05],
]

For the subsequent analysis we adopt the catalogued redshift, 0.14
